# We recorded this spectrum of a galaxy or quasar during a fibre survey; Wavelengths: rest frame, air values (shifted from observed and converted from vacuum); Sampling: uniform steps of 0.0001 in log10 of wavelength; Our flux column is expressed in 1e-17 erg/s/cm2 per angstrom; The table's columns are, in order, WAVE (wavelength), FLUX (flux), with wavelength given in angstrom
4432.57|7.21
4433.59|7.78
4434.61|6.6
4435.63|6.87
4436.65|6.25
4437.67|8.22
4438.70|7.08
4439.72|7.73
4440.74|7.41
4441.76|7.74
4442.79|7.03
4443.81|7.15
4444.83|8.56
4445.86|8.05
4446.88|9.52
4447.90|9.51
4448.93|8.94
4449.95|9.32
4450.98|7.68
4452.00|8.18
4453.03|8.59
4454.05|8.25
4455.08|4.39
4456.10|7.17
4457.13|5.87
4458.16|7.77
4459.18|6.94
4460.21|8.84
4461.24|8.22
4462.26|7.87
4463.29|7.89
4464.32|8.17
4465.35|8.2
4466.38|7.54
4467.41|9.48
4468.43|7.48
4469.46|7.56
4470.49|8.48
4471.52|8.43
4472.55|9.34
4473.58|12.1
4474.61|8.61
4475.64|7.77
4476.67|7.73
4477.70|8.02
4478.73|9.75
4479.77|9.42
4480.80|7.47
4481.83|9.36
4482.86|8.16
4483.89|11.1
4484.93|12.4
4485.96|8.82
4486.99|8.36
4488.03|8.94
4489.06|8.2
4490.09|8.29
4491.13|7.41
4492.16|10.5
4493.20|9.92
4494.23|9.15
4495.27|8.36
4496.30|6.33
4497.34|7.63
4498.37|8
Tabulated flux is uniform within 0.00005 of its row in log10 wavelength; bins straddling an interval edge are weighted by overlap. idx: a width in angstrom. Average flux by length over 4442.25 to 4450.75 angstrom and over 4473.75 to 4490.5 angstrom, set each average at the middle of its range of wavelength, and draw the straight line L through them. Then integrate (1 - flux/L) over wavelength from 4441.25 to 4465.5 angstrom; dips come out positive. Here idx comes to 1.9 angstrom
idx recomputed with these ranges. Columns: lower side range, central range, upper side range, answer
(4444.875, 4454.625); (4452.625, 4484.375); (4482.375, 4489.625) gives 2.8 angstrom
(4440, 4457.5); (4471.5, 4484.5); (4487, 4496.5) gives -1.1 angstrom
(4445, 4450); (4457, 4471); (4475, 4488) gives 1.7 angstrom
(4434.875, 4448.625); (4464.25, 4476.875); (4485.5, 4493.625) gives -0.3 angstrom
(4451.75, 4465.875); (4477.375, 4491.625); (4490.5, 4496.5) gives -1.0 angstrom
